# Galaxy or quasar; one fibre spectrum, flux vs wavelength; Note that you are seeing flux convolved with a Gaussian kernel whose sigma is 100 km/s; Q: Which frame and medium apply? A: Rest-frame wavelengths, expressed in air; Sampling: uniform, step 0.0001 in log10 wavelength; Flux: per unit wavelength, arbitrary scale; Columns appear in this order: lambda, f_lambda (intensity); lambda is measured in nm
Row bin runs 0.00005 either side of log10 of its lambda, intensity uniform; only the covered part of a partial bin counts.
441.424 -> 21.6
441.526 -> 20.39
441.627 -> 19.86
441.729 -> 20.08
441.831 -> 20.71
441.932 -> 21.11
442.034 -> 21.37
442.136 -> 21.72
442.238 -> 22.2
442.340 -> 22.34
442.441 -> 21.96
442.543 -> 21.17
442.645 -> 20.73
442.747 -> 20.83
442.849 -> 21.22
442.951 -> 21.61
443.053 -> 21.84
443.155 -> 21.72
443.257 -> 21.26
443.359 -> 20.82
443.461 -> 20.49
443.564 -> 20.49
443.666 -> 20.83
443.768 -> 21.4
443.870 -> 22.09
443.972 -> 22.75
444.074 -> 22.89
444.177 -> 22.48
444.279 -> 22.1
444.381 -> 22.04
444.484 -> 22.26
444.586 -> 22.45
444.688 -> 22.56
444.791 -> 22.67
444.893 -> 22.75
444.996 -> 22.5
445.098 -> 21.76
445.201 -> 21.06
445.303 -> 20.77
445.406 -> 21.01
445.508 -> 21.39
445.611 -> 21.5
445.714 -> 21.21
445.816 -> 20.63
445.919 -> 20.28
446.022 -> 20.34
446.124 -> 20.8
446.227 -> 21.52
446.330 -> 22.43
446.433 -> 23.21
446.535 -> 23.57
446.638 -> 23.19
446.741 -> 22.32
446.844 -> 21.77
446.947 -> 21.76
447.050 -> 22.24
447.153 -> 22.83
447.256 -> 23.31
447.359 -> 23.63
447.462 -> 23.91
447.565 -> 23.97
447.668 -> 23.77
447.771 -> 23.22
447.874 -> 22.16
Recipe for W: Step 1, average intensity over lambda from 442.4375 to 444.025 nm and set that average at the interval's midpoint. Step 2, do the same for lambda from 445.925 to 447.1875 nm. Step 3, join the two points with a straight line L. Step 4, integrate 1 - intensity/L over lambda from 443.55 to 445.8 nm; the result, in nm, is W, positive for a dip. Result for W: -0.02 nm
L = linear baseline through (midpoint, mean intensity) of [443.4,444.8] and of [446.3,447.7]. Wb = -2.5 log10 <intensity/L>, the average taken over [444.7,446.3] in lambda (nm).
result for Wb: 0.052 mag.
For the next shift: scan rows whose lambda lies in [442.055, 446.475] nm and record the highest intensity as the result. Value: 23.21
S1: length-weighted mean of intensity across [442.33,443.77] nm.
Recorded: 21.2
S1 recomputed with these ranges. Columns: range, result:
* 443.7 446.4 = 21.8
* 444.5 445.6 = 21.9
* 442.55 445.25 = 21.7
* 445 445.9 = 21.2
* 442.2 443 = 21.5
